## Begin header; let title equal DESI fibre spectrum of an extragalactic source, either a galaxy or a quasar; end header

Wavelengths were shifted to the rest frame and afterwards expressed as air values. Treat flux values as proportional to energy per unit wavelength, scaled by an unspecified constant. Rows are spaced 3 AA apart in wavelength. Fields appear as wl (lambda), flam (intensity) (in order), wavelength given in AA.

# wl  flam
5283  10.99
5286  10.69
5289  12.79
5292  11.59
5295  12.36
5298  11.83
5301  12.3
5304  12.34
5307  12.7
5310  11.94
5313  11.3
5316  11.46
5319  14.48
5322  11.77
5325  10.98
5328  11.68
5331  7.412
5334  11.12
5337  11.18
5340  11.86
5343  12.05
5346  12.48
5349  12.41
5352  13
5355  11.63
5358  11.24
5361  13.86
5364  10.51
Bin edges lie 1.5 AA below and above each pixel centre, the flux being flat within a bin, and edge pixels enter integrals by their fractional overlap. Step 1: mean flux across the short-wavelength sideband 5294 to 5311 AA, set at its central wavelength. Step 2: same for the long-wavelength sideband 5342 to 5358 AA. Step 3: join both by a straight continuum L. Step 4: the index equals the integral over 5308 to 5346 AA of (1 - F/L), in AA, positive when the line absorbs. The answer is 2.3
